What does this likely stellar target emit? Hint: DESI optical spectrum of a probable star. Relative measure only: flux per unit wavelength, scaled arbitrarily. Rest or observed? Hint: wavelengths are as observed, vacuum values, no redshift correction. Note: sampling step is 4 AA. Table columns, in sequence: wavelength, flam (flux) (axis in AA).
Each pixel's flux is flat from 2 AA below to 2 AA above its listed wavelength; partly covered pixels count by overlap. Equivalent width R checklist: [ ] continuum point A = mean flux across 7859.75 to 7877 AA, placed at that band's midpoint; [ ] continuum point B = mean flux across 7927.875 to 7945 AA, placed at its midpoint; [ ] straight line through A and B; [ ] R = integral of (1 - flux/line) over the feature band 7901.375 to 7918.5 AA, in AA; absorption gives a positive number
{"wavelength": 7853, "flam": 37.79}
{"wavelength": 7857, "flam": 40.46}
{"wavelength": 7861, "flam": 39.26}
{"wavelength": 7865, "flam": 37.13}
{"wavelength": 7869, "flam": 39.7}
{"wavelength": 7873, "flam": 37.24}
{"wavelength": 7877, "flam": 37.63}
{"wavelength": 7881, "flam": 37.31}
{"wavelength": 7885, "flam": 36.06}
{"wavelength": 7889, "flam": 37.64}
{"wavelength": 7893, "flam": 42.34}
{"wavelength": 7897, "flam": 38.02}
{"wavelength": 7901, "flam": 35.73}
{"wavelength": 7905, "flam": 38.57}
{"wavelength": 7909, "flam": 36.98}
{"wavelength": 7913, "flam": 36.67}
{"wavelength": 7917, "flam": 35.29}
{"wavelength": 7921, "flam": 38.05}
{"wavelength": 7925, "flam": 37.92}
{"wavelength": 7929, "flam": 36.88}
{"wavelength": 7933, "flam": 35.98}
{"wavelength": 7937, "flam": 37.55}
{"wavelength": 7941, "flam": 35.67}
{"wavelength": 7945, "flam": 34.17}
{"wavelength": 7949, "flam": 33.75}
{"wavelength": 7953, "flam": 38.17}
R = 0.09 AA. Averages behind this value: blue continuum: 38.2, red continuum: 36.2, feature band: 36.8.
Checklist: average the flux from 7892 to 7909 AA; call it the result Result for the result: 38.3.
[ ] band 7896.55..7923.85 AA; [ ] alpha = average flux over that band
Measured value 37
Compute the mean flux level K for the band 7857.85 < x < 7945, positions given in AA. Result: 37.5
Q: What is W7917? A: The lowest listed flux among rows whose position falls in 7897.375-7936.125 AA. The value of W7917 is 35.29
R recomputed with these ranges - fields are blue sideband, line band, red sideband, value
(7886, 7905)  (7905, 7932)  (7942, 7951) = -0.5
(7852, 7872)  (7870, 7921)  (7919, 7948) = 0.3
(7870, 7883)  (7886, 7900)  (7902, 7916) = -0.6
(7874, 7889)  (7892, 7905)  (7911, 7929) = -0.5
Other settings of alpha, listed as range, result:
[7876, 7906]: 37.9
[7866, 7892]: 37.8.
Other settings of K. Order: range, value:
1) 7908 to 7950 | 36.3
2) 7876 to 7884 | 37.3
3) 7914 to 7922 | 36.5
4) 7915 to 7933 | 36.9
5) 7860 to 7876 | 38.2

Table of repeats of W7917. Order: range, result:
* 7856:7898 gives 36.06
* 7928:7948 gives 34.17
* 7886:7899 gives 37.64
